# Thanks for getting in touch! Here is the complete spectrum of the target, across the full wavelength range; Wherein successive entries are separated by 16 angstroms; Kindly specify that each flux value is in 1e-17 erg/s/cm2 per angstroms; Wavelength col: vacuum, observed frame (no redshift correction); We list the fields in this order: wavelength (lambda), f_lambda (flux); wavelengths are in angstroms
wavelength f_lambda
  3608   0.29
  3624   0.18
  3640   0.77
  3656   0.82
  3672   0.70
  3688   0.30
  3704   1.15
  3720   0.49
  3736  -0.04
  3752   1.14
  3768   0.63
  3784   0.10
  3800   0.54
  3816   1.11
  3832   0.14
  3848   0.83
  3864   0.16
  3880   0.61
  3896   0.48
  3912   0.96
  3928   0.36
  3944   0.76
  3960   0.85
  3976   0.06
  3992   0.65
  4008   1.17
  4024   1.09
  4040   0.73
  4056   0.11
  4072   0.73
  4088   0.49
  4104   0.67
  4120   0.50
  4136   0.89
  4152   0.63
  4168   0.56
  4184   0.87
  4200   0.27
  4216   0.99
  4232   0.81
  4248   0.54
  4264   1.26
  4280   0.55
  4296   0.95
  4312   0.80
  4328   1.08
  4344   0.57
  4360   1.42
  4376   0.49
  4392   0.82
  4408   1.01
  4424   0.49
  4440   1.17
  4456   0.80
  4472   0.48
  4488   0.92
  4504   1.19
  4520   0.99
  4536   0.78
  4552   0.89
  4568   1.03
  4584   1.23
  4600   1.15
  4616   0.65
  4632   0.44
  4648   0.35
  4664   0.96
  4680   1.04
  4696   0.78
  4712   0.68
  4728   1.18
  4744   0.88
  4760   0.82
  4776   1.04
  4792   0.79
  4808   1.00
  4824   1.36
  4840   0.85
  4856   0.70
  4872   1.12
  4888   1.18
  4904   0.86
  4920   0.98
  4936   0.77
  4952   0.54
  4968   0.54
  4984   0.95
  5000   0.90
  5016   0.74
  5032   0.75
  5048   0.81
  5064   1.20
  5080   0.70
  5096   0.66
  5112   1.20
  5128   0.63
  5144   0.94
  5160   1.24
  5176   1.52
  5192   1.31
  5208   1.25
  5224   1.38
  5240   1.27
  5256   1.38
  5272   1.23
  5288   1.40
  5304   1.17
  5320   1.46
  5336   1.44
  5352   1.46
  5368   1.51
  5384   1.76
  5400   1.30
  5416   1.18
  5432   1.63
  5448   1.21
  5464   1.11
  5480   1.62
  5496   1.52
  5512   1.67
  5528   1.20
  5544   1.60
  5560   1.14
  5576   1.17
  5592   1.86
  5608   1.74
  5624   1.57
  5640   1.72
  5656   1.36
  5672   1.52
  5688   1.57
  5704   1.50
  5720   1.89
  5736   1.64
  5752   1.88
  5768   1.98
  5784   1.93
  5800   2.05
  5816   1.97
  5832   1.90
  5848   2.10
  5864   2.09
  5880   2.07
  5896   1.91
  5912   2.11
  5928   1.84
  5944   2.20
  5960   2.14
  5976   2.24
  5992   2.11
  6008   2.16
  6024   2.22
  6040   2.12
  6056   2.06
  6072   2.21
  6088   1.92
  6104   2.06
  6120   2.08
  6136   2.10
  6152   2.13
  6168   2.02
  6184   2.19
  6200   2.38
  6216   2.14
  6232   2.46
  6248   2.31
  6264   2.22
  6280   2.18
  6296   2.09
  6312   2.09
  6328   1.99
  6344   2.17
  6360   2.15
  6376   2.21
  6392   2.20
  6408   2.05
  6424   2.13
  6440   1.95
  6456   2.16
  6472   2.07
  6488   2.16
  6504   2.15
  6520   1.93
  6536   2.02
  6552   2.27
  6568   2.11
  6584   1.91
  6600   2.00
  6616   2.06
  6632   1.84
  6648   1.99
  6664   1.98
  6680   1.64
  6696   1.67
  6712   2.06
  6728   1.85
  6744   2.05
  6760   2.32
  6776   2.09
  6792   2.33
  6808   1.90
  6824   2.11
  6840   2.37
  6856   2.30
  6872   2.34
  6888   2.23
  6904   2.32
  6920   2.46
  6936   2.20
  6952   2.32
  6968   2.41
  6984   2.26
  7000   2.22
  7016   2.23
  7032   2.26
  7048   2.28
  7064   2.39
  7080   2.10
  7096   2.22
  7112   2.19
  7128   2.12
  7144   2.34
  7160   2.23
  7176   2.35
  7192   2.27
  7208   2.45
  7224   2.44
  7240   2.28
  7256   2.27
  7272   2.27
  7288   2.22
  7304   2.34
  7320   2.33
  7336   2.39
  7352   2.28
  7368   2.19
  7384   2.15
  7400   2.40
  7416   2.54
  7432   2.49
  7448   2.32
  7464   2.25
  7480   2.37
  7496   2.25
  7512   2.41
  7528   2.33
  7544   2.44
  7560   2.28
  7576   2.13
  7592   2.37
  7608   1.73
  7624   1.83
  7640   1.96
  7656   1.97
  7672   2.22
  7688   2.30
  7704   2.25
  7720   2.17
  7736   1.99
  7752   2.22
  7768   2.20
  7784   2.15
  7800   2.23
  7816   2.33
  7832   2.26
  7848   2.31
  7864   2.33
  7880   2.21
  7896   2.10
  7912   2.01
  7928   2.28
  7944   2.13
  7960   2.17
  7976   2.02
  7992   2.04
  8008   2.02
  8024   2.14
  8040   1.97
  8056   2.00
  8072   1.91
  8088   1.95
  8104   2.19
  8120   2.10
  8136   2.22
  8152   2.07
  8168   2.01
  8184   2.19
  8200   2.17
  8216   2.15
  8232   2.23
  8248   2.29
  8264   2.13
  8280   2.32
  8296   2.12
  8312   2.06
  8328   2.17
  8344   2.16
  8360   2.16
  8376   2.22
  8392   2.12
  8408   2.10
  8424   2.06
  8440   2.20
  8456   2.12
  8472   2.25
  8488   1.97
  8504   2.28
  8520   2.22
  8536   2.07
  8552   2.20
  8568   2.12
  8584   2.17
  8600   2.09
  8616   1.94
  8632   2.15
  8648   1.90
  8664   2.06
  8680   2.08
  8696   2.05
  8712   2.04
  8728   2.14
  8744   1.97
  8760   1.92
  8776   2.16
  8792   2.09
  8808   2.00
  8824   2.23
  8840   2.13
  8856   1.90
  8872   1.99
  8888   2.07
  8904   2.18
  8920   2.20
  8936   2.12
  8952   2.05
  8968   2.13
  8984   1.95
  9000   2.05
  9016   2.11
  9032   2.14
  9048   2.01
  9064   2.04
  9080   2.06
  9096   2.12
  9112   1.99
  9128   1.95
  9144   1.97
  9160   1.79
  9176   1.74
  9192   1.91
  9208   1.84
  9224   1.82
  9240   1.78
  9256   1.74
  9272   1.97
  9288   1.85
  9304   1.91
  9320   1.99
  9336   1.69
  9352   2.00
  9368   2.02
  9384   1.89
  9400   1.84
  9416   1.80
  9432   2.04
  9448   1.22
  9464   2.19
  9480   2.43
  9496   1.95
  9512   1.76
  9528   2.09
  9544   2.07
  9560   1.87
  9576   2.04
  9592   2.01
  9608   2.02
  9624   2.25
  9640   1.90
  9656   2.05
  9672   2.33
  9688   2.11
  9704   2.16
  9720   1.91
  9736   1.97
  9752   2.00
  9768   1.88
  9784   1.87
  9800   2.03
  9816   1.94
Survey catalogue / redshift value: 0.293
